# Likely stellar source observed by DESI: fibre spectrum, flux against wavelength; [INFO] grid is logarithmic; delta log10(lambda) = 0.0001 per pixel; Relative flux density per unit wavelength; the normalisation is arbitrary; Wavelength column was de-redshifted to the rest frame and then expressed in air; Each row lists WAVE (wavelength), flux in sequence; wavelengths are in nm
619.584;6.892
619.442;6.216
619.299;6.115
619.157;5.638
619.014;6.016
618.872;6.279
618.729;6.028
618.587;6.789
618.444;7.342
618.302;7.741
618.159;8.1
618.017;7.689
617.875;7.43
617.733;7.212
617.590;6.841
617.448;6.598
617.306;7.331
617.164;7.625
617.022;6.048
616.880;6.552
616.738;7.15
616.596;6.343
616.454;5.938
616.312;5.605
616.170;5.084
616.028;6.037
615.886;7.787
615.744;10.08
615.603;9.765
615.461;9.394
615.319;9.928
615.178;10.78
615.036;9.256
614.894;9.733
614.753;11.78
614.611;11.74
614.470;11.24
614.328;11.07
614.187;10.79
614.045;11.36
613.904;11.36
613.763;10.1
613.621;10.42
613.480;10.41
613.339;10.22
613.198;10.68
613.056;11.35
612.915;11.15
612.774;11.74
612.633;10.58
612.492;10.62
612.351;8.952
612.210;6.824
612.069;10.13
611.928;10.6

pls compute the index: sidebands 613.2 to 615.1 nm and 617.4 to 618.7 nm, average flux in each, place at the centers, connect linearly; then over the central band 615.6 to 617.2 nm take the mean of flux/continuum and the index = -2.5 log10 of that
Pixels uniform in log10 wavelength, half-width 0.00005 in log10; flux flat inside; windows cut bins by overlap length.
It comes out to 0.26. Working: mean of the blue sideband 10.7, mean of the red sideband 7.28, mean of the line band 6.87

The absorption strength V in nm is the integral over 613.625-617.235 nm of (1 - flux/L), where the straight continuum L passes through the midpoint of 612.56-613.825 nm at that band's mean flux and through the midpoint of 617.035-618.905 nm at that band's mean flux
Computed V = 0.09 nm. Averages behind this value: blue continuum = 10.7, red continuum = 7.14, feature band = 8.93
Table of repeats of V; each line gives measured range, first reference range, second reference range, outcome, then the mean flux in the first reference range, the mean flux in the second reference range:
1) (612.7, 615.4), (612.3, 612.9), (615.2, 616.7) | -0.43 nm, 10.6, 7.69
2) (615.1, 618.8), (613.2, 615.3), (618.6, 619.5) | 0.29 nm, 10.7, 6.1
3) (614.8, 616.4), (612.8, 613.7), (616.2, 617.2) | -0.14 nm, 10.7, 6.37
